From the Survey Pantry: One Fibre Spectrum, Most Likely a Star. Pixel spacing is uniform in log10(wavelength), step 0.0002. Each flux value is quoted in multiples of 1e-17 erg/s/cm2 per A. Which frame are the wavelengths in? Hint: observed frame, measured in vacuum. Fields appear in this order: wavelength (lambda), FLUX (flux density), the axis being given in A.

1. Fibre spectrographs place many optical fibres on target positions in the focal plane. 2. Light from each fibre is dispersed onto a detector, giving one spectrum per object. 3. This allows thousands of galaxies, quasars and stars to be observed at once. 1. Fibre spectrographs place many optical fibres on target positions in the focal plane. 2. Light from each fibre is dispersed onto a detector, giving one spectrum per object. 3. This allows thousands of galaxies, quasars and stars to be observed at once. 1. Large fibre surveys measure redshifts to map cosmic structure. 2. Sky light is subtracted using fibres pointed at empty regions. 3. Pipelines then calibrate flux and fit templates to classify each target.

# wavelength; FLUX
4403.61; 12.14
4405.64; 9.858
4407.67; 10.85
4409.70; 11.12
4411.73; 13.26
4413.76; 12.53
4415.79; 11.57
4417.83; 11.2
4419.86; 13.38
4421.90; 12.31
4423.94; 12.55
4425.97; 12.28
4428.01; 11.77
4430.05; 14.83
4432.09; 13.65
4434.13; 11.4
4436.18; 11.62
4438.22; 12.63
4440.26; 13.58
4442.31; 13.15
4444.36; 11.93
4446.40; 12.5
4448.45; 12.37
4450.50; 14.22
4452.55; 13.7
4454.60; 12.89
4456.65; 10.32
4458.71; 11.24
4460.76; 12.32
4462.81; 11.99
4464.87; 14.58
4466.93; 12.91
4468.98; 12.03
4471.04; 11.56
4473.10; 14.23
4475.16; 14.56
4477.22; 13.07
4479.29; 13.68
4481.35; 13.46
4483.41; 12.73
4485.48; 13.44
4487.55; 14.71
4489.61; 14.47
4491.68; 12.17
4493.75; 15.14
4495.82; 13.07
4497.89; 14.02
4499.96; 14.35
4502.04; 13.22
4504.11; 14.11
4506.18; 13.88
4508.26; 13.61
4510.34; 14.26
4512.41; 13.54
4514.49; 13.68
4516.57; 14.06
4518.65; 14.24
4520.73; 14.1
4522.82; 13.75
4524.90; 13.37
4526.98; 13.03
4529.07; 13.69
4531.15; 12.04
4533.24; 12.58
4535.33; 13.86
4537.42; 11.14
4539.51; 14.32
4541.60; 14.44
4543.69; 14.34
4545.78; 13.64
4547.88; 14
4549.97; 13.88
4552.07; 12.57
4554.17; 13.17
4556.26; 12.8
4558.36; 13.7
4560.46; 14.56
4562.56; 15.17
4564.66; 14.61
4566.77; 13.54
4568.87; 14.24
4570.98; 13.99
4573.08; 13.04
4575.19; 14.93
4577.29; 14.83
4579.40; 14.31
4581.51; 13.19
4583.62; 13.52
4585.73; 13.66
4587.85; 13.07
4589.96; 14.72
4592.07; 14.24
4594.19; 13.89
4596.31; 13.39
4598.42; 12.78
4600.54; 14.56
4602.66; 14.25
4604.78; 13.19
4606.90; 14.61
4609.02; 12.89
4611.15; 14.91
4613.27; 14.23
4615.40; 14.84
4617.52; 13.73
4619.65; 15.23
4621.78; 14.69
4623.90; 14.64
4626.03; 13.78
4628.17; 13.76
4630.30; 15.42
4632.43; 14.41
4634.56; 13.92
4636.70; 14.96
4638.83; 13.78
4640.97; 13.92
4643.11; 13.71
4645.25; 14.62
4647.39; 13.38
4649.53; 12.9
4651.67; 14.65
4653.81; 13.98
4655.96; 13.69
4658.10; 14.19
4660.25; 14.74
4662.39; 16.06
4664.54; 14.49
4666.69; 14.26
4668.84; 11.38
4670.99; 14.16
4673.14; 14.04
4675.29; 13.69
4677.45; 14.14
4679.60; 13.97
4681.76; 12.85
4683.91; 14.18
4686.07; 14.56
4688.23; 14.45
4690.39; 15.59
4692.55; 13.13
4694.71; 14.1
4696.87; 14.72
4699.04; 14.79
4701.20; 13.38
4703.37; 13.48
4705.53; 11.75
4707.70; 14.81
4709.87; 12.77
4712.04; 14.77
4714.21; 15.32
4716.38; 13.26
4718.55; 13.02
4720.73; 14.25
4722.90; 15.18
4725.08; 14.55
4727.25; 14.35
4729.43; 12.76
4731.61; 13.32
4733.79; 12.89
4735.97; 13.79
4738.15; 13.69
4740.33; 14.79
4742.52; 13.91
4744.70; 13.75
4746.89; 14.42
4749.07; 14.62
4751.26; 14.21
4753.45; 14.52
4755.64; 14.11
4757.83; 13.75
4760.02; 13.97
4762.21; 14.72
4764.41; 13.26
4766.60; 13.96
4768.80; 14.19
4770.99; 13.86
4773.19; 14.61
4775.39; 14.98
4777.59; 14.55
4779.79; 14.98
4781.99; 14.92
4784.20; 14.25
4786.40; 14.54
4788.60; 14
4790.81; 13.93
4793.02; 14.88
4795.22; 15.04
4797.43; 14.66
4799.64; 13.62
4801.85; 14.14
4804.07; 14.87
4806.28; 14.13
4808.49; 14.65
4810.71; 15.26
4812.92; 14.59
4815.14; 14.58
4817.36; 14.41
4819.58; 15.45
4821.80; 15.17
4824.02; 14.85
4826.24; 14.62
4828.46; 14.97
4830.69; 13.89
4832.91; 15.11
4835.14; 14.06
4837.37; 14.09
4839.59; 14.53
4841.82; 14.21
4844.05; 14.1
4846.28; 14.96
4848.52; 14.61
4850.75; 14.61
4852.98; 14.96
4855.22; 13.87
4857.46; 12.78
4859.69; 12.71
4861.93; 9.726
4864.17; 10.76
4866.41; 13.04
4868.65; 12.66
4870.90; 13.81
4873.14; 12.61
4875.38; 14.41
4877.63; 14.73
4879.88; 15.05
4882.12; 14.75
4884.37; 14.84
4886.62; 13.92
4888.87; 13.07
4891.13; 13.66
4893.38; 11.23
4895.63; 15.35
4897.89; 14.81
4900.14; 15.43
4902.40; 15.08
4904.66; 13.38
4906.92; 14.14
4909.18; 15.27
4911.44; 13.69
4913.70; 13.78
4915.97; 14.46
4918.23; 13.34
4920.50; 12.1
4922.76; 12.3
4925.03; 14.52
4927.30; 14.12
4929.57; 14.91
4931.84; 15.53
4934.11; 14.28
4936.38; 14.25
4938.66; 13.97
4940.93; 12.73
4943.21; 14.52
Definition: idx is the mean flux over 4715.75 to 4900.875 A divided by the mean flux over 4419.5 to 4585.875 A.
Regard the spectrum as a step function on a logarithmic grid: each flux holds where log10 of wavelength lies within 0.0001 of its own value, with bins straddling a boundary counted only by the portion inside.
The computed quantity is 1.06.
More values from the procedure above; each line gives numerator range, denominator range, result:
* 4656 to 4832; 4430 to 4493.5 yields 1.10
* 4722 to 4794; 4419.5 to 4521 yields 1.08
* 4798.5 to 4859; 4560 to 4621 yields 1.03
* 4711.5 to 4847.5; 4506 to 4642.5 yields 1.03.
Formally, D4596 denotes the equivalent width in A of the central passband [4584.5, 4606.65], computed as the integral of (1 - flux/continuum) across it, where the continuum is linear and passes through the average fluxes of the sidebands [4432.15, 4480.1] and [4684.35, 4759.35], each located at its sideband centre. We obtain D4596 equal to -0.7 A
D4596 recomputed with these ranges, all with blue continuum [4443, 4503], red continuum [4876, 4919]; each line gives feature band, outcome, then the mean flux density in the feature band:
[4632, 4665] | -1.5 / 14.2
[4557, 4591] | -1.7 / 14.1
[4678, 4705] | -0.7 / 14.1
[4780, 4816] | -1.4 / 14.5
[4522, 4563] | -0.5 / 13.5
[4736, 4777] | -0.9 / 14.2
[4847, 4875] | 2.1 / 13.1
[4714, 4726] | -0.4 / 14.2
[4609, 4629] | -1.2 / 14.3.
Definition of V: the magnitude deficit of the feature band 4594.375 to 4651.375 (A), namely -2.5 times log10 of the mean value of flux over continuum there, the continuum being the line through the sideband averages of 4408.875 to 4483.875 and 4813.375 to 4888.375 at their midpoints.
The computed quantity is -0.07 mag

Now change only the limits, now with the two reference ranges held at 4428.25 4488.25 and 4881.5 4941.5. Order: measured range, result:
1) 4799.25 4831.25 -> -0.065 mag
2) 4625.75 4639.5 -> -0.077 mag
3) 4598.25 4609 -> -0.048 mag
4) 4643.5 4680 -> -0.047 mag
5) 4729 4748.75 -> -0.013 mag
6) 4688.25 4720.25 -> -0.033 mag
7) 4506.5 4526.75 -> -0.061 mag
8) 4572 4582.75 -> -0.068 mag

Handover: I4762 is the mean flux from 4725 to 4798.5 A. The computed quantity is 14.2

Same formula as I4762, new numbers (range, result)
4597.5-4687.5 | 14.1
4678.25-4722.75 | 14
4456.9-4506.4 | 13.3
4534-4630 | 13.9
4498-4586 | 13.7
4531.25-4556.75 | 13.4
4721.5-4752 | 14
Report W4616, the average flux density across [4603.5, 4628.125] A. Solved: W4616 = 14.2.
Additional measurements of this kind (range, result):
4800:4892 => 14.1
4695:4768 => 14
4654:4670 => 14.1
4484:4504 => 13.8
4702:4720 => 13.7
